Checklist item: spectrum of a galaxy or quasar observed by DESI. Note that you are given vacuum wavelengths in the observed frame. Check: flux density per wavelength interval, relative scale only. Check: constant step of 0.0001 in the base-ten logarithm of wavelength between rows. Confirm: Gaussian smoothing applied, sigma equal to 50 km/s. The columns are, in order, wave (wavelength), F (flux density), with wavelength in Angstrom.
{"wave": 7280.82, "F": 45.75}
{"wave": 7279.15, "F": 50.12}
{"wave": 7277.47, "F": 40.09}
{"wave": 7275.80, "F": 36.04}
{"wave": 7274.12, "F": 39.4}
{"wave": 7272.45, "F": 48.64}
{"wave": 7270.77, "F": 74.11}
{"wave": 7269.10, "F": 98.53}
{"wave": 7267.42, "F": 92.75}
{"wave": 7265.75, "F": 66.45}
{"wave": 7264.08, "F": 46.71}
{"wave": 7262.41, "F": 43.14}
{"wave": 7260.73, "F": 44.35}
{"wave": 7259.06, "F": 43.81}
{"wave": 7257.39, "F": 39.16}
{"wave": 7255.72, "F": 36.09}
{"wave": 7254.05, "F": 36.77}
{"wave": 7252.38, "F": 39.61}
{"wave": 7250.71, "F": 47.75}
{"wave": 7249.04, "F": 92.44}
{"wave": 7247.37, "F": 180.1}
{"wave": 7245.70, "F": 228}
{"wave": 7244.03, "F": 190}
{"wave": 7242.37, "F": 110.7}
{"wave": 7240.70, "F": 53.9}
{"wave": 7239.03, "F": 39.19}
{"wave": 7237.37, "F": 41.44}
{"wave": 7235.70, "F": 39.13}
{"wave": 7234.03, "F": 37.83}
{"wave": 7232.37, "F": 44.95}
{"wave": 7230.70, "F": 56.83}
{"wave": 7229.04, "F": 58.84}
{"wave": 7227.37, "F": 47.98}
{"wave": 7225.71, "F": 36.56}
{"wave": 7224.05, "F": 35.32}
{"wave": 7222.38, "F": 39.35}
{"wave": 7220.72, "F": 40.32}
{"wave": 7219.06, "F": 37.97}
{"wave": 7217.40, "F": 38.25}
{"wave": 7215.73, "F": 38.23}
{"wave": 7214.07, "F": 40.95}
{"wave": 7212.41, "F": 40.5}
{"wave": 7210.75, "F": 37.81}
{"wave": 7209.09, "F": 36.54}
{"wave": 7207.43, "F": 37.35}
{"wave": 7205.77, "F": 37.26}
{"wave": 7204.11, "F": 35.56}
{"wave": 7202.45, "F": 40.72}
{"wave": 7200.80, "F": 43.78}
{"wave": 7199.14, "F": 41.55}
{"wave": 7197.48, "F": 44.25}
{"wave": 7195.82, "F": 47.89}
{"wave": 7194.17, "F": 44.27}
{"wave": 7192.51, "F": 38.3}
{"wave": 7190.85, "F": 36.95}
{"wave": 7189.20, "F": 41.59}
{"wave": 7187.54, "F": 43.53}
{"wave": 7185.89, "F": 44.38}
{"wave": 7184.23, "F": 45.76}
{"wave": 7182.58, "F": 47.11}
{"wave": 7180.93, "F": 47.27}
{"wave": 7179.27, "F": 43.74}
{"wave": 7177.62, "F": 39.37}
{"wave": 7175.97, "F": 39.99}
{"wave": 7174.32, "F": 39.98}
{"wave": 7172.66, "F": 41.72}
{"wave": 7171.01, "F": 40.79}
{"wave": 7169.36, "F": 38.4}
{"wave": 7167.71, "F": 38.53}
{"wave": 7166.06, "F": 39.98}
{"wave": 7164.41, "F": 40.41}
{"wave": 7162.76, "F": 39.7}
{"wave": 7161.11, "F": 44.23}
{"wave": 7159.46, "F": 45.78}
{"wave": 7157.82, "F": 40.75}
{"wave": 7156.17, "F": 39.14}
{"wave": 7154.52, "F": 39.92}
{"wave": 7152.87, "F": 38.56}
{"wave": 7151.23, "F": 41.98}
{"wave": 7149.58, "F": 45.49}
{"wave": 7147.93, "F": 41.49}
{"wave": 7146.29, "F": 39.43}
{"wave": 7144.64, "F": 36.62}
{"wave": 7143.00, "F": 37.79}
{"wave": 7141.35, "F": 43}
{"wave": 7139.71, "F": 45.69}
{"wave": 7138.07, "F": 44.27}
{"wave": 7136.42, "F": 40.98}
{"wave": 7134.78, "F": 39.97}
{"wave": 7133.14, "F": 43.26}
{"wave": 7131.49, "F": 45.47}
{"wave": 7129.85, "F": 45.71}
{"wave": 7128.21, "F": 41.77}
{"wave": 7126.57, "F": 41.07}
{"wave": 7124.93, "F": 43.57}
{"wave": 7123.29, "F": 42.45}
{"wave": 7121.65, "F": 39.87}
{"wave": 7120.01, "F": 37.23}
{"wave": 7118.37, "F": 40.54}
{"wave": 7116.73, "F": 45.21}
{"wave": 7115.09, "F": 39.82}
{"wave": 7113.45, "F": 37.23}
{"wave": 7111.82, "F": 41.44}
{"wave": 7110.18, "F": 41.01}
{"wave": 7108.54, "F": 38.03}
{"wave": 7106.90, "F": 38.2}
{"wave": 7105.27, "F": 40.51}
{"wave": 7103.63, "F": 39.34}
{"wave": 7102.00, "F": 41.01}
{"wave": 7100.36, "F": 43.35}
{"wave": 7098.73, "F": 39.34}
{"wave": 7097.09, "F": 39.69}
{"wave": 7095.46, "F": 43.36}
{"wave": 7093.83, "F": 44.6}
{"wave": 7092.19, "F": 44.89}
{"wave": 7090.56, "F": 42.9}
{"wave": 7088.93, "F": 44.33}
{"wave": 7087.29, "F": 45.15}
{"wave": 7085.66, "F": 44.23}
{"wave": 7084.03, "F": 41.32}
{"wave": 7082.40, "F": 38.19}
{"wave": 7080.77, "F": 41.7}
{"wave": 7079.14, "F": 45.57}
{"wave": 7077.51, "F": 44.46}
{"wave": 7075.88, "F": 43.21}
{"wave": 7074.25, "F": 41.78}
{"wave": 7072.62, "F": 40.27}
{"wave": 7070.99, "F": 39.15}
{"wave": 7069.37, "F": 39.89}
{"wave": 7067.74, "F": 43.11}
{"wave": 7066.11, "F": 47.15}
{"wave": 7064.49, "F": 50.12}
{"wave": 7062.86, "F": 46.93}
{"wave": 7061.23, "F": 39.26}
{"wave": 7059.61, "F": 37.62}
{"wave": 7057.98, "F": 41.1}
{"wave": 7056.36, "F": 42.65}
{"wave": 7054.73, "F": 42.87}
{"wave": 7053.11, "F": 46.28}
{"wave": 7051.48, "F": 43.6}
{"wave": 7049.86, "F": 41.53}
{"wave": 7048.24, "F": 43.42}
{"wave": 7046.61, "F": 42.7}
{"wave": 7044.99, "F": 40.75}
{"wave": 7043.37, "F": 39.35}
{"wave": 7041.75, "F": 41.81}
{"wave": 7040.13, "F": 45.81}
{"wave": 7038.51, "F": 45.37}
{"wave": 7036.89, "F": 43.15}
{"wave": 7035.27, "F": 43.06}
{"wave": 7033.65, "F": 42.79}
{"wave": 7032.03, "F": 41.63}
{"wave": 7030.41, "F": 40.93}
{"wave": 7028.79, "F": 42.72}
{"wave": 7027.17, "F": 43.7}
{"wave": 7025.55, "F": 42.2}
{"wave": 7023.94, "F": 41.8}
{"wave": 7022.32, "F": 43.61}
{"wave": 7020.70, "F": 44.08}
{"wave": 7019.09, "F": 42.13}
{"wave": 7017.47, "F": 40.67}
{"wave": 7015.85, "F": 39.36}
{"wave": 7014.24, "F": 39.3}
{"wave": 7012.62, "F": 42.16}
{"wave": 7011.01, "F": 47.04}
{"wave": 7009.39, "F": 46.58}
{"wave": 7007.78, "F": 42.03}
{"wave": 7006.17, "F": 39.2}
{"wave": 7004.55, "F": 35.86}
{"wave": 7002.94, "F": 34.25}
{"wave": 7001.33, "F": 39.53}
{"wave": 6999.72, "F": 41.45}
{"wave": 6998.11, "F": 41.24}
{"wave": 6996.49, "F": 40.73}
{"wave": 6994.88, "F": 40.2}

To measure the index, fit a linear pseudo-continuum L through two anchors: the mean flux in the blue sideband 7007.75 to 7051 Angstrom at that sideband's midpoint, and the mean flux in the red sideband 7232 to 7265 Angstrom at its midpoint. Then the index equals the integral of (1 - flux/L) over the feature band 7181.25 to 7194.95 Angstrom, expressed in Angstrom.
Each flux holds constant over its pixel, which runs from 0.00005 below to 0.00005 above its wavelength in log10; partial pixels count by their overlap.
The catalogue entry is 4.51 Angstrom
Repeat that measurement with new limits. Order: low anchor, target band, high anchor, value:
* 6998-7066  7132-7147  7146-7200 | 0.24 Angstrom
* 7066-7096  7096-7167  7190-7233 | 1.85 Angstrom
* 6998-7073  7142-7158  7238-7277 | 5.10 Angstrom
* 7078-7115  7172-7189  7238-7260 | 5.96 Angstrom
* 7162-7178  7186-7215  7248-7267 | 2.09 Angstrom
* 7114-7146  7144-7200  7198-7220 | -2.05 Angstrom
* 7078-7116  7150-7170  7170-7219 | 0.27 Angstrom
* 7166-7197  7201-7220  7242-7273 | 6.21 Angstrom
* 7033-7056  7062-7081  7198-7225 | -0.58 Angstrom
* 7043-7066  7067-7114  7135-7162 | 0.83 Angstrom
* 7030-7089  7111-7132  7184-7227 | 0.04 Angstrom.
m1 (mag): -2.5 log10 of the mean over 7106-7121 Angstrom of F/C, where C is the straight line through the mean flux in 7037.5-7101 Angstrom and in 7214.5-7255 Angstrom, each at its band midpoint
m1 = 0.23 mag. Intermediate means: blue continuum 42.8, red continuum 66.8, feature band 39.9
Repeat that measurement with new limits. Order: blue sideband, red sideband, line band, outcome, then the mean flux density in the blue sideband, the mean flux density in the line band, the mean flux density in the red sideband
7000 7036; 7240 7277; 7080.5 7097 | 0.20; 41.6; 43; 76.4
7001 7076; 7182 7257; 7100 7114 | 0.18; 42.2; 40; 54.9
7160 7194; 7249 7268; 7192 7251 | -0.24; 41.7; 58.6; 50.2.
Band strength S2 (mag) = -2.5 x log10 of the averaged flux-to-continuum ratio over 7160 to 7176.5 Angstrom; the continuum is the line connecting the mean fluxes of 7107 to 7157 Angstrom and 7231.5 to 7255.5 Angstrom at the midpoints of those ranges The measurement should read 0.33 mag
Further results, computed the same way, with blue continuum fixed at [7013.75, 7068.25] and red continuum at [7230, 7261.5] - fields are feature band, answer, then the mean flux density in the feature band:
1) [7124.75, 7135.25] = 0.29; 43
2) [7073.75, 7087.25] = 0.14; 42.7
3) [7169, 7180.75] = 0.47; 41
